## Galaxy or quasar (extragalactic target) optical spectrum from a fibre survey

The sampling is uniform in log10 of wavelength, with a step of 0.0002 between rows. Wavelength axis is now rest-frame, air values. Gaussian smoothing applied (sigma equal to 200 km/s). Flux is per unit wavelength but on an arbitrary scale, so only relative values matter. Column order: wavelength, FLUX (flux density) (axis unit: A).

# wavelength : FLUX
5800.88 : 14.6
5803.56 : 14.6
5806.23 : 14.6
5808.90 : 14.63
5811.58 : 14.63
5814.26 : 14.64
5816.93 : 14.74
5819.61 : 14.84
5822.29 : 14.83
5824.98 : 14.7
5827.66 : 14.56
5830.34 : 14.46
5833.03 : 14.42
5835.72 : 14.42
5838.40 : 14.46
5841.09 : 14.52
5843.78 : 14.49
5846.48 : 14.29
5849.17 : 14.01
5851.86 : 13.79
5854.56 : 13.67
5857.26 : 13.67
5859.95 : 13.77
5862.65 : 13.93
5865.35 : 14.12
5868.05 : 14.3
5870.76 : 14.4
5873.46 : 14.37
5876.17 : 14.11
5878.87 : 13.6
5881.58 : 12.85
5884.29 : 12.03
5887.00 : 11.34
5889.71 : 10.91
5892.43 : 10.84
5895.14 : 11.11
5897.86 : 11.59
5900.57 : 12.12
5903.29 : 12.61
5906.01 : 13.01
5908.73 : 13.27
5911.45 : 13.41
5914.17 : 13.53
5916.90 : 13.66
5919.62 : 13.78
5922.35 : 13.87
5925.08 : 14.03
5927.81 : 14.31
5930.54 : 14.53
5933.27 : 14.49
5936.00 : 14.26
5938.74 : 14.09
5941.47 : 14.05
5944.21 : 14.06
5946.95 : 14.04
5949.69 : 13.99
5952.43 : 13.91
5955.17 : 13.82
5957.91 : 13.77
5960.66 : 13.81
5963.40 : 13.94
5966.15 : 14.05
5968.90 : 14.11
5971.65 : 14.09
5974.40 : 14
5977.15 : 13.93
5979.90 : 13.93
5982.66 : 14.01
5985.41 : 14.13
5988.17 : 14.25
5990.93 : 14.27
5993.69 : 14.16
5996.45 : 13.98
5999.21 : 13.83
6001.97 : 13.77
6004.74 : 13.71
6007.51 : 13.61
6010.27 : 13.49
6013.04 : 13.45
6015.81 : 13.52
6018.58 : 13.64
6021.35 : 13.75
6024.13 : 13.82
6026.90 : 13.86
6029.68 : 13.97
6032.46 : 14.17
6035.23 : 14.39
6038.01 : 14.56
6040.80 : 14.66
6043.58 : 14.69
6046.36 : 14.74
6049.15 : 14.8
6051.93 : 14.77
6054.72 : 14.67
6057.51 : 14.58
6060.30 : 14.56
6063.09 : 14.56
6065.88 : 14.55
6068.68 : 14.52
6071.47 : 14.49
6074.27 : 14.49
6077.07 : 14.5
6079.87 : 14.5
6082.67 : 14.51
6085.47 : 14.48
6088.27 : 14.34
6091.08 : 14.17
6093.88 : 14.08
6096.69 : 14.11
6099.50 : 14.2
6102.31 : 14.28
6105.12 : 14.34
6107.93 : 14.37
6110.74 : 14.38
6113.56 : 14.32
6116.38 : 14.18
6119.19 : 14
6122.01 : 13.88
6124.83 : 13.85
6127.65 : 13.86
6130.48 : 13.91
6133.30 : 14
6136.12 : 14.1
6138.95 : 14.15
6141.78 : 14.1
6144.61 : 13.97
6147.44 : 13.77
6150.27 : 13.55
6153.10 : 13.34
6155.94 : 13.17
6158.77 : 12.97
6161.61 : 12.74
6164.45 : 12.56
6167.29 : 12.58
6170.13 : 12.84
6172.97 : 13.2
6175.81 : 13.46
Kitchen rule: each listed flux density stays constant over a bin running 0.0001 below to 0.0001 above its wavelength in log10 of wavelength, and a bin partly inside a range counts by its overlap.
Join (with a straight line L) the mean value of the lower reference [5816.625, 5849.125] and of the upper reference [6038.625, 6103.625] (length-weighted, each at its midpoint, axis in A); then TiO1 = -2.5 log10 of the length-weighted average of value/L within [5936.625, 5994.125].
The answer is 0.037 mag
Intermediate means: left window 14.5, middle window 14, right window 14.5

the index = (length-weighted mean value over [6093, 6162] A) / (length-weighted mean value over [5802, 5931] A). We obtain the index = 1.0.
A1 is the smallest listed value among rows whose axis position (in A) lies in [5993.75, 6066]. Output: 13.45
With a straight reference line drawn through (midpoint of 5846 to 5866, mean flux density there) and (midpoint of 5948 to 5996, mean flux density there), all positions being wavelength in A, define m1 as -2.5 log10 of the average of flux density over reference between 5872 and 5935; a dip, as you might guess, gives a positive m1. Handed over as 0.073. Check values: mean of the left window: 13.9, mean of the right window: 14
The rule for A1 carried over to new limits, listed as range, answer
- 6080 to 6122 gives 14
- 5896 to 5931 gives 11.59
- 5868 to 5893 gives 10.84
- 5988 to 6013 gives 13.49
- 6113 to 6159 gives 12.97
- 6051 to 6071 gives 14.52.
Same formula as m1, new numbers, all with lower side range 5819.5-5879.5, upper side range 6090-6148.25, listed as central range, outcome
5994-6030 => 0.03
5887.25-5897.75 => 0.27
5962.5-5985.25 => 0.01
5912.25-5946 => 0.01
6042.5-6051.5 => -0.05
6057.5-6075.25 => -0.03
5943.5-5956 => 0.02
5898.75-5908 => 0.13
